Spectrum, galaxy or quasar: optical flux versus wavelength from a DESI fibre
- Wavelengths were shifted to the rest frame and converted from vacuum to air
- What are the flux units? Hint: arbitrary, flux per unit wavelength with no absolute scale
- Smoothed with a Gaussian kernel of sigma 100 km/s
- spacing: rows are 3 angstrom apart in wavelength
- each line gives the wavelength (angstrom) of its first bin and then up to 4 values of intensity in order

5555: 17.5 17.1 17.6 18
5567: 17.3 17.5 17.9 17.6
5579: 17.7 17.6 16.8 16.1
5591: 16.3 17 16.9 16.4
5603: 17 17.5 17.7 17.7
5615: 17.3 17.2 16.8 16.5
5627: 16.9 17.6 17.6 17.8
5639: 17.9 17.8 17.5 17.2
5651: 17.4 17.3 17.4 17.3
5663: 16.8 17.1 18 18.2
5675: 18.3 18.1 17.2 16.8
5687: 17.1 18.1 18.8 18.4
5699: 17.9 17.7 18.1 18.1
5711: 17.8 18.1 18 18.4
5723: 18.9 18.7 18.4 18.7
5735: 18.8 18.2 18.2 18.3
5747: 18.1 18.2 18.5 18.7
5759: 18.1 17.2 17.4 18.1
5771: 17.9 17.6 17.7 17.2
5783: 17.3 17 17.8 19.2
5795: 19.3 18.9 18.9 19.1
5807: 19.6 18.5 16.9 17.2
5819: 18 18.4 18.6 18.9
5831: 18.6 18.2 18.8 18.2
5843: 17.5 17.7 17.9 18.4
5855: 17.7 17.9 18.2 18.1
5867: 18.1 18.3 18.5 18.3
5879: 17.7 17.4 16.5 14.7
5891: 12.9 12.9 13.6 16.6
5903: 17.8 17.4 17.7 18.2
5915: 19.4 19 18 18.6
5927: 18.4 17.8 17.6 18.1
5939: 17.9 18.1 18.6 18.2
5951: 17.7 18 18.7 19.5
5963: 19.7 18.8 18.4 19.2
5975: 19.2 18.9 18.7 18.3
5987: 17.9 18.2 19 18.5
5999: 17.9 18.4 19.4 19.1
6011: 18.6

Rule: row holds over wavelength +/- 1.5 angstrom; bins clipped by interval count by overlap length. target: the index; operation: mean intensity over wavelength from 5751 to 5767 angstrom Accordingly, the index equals 18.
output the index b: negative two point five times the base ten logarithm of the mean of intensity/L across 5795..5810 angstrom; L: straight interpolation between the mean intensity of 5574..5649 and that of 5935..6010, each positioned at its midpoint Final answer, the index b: -0.07 mag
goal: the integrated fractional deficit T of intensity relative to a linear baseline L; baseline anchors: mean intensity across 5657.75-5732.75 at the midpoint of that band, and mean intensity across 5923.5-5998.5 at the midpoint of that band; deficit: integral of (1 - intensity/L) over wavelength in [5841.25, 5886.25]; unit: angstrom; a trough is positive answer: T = 1.0 angstrom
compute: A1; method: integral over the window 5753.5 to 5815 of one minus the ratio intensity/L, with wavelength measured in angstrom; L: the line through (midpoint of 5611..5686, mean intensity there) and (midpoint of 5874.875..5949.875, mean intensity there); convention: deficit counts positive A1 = -2.8 angstrom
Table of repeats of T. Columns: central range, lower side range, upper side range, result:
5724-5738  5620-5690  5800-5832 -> -0.56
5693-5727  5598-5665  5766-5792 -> -1.40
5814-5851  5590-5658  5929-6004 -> -0.34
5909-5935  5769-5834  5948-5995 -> 0.28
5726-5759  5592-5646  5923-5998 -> -1.31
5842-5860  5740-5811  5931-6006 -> 0.44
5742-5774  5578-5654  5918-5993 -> -0.54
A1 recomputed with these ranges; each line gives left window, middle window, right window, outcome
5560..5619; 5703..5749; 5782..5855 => -1.1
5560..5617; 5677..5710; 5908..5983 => -0.4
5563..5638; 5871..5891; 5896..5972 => 1.2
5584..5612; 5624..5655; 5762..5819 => -0.5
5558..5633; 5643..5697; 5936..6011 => -0.4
